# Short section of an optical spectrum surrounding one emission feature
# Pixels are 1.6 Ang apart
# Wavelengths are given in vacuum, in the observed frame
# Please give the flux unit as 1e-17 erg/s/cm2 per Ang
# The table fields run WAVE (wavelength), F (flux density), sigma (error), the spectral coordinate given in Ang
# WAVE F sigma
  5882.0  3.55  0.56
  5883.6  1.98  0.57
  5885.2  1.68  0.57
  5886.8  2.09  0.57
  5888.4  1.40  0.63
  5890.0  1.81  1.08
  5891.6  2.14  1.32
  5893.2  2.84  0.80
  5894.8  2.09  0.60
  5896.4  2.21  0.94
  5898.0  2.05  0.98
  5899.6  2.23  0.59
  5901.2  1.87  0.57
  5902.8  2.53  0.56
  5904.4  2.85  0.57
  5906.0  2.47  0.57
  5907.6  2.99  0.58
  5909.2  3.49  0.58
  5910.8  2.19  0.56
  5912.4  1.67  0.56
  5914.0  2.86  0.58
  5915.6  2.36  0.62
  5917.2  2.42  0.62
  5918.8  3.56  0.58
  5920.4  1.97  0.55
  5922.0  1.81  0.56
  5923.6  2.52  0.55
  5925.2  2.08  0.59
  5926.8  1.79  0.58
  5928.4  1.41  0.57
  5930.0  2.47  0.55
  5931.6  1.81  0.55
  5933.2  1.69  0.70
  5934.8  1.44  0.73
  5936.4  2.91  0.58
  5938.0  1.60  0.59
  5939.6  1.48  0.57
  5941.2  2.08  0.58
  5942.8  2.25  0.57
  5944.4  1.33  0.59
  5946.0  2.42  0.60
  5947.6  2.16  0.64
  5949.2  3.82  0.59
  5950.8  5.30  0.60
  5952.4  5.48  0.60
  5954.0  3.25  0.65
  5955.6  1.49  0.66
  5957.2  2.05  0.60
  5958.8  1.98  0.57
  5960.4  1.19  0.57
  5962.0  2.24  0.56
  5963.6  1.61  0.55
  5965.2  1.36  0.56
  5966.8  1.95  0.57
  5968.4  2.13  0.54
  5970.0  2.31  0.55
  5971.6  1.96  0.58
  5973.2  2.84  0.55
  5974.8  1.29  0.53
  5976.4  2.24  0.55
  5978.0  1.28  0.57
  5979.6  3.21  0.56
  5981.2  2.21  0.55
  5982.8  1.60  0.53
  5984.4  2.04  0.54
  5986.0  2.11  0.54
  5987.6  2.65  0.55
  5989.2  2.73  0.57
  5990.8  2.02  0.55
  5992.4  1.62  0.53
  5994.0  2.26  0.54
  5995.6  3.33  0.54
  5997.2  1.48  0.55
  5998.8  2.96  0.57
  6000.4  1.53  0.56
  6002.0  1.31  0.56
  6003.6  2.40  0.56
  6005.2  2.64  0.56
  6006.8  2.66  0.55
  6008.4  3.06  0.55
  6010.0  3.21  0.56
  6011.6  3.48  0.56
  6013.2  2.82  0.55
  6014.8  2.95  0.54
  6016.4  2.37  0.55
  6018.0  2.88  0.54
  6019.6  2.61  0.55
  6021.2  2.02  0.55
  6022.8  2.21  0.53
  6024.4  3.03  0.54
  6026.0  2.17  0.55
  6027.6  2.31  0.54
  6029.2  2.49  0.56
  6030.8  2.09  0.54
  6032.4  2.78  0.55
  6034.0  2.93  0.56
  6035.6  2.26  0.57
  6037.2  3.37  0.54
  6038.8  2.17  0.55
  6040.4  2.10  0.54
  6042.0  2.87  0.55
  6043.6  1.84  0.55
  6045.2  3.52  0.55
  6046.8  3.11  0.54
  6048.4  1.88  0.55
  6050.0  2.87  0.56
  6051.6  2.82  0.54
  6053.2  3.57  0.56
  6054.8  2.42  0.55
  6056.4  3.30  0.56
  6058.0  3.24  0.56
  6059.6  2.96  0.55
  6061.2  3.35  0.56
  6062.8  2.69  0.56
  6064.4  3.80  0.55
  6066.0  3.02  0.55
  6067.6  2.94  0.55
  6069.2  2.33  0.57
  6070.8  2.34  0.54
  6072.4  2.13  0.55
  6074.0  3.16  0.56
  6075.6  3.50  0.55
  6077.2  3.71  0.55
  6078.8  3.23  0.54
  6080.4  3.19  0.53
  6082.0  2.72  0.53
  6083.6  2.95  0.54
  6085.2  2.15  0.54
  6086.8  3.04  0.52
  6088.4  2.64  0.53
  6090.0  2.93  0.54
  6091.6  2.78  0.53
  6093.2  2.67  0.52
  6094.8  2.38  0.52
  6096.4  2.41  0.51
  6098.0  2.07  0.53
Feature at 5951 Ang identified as H-beta 4861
